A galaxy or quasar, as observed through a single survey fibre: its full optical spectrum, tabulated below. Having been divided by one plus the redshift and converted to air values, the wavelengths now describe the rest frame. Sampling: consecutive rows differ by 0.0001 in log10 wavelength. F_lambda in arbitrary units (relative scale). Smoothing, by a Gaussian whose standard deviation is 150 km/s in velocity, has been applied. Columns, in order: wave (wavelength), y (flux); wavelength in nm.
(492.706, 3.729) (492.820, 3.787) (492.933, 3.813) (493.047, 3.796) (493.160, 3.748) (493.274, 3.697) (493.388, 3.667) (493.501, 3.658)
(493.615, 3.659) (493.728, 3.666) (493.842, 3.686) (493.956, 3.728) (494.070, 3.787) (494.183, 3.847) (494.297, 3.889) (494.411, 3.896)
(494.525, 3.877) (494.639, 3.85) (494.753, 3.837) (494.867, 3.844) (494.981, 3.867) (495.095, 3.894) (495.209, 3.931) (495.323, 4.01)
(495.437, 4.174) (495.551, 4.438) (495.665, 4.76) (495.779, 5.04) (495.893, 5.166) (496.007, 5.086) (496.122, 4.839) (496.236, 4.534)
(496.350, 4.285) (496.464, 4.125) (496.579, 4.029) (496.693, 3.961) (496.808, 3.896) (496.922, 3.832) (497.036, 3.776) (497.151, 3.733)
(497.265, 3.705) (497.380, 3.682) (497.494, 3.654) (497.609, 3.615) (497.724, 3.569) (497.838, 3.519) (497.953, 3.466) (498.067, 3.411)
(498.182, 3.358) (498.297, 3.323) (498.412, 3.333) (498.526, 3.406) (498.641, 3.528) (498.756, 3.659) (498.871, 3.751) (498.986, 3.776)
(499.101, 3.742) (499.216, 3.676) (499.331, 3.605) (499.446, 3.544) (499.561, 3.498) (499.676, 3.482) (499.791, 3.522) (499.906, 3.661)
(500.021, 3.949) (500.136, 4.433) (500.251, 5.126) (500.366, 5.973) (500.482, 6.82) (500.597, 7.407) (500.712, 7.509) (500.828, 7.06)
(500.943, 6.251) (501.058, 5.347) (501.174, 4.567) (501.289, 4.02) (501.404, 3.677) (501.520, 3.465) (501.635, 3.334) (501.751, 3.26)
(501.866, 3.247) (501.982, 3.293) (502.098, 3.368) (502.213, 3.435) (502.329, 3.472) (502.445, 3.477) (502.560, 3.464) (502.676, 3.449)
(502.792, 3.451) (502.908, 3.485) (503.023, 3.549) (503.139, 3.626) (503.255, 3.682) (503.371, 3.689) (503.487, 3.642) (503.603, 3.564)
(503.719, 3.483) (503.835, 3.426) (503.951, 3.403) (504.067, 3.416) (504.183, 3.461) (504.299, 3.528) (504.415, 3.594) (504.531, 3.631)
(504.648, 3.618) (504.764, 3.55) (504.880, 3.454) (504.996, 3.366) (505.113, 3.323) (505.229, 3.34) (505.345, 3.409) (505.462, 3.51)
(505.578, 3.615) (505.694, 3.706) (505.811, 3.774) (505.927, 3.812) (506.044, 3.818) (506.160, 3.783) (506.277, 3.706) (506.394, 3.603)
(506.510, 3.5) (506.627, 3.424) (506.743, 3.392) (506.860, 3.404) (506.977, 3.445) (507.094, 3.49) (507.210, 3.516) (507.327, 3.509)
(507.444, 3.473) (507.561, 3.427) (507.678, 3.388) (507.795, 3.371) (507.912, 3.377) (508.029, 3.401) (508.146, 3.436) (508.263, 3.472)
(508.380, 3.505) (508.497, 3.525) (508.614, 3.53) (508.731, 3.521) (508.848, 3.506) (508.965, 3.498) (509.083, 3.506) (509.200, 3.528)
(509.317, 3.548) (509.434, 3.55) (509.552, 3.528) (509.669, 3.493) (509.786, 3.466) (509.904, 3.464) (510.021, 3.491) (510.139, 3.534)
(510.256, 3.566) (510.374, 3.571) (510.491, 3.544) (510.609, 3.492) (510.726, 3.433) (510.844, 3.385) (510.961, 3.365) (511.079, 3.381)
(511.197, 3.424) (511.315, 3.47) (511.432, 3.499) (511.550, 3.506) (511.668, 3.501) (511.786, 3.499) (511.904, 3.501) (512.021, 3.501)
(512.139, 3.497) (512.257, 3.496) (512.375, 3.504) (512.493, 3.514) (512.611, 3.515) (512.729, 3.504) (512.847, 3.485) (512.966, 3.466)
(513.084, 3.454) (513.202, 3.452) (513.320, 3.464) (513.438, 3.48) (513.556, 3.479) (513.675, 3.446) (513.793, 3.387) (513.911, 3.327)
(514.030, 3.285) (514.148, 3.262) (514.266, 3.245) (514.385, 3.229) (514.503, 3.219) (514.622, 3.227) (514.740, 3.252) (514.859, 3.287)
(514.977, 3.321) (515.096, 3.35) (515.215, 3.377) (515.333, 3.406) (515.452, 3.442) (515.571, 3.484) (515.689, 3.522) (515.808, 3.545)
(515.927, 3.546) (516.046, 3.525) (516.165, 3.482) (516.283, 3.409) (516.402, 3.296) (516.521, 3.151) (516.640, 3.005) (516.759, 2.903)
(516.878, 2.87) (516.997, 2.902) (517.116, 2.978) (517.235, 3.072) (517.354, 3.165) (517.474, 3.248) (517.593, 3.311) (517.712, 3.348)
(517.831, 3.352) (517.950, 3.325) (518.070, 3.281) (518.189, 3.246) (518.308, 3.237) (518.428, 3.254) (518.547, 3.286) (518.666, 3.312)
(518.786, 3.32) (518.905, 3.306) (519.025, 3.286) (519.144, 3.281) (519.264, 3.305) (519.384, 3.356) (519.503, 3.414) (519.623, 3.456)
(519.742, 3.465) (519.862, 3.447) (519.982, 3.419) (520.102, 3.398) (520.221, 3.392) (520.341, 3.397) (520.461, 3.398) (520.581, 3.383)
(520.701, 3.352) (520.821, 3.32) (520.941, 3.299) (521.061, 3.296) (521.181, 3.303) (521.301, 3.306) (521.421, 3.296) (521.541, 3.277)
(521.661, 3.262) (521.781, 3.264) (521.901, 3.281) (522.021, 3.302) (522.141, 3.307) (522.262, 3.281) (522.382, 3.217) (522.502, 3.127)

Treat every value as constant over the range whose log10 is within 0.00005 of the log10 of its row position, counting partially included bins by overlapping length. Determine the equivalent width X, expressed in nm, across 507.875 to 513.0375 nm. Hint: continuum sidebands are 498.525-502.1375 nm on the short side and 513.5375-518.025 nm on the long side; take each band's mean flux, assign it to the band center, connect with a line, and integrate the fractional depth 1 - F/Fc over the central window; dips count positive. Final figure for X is 0.23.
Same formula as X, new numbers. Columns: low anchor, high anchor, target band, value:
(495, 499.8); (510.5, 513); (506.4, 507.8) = 0.06 nm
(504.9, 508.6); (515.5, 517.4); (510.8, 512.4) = -0.04 nm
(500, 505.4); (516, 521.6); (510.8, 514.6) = 0.15 nm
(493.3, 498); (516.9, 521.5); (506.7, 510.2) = 0.13 nm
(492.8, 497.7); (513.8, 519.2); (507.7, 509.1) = 0.03 nm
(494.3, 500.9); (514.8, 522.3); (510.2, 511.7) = 0.06 nm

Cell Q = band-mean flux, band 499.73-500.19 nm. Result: 3.89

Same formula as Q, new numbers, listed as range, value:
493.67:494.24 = 3.75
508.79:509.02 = 3.5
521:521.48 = 3.3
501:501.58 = 4.22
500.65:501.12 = 6.53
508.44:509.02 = 3.52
